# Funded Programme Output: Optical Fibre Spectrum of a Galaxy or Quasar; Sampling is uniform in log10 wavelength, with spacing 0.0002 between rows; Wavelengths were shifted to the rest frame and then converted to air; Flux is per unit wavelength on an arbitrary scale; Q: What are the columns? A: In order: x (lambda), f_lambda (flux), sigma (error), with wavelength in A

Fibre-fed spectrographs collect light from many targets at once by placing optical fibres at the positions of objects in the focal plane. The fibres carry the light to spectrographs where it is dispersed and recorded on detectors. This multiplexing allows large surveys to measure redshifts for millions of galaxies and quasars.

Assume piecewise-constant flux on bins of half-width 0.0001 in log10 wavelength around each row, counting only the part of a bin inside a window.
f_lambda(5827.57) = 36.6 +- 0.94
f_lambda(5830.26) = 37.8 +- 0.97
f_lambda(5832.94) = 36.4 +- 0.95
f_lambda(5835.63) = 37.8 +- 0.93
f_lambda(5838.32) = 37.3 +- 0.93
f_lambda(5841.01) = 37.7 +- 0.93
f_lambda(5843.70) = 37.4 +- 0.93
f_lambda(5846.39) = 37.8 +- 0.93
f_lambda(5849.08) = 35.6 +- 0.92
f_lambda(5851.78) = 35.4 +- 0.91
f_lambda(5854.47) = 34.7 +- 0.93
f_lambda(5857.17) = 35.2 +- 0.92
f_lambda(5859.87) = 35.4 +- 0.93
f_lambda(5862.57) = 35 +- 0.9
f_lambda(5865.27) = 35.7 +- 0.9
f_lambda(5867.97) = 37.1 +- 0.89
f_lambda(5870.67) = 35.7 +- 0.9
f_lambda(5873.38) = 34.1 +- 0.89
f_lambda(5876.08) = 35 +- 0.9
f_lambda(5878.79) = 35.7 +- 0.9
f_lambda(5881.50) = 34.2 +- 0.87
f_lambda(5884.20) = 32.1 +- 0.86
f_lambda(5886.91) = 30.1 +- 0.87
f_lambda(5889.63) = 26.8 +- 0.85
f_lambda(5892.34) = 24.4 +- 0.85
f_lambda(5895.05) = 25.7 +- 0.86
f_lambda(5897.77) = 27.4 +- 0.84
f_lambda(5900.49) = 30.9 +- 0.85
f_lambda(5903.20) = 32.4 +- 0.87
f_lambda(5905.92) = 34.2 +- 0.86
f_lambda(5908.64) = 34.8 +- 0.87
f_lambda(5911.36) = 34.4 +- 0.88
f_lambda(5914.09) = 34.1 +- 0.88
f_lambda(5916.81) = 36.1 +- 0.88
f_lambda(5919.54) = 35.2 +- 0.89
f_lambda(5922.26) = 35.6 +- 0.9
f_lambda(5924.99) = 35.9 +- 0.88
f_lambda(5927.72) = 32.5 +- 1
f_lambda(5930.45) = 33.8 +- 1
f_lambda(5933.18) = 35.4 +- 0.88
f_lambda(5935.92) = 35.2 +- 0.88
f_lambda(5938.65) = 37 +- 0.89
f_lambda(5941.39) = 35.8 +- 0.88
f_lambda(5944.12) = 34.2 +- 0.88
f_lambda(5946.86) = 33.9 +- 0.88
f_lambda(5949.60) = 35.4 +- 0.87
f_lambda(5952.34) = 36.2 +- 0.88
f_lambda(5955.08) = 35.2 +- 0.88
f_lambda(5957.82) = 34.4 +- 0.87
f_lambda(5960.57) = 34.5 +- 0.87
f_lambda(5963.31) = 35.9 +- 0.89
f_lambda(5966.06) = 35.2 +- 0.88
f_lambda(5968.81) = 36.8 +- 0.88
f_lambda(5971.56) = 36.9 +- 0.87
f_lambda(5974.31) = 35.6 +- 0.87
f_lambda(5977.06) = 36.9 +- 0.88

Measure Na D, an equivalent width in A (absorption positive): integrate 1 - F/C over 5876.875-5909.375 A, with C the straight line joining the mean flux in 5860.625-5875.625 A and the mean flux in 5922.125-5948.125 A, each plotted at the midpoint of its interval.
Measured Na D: 4.2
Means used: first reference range 35.5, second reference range 34.9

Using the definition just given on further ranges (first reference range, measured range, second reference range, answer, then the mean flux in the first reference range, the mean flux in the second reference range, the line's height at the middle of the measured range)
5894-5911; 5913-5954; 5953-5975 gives -2.1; 31.2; 35.6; 33.4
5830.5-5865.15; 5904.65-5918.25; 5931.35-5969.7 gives 0.4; 36.3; 35.3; 35.7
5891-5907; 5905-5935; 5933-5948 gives -2.4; 29.1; 35.3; 32.2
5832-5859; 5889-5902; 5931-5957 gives 3.2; 36.5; 35.3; 35.9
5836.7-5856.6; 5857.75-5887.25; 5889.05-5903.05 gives -2.7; 36.5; 27.5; 31.8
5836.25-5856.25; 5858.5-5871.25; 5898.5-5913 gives -0.1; 36.6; 33.1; 35.5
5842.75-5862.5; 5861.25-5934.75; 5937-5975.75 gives 5.3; 35.8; 35.5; 35.7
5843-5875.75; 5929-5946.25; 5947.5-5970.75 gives 0.2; 35.7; 35.4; 35.5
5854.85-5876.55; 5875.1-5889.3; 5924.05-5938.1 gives 0.9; 35.4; 34.7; 35.2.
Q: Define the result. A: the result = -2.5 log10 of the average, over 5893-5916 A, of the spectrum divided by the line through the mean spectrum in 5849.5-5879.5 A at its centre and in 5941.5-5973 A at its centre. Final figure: 0.12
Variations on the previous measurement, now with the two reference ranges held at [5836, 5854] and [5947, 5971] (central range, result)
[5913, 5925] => 0.02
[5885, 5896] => 0.32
